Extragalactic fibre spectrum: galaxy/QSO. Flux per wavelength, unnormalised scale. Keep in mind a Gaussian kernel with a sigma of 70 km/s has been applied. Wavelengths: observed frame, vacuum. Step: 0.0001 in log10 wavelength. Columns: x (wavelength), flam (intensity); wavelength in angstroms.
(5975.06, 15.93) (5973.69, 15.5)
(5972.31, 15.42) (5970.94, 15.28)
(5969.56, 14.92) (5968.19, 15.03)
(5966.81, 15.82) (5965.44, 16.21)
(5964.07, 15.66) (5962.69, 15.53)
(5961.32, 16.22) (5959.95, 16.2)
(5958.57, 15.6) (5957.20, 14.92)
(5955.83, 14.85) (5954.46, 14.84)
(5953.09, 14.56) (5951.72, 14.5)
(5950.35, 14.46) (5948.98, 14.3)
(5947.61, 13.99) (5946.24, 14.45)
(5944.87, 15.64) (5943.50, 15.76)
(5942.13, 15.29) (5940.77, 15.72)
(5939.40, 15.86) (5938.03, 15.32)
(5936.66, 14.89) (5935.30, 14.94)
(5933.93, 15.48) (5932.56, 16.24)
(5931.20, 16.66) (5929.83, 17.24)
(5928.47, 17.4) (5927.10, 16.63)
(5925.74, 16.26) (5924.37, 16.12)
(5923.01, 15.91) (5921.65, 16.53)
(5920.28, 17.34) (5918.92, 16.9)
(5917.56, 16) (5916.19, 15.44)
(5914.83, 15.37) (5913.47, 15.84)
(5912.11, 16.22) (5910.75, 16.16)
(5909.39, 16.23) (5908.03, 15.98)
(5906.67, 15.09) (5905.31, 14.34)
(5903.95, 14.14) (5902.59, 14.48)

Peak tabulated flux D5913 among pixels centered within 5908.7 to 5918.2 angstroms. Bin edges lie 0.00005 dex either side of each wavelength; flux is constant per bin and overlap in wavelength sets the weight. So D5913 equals 16.23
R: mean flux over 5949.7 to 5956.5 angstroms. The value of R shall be 14.6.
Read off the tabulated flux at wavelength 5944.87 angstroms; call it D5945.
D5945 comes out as 15.64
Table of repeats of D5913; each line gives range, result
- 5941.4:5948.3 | 15.76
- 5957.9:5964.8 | 16.22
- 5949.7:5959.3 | 15.6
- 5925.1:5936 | 17.4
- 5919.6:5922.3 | 17.34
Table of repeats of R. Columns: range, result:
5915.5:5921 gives 16.4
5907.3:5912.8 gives 16.1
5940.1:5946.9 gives 15.4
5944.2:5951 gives 14.6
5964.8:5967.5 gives 16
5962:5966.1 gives 15.8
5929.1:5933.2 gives 16.8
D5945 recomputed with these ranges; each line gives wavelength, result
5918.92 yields 16.9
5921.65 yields 16.53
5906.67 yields 15.09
